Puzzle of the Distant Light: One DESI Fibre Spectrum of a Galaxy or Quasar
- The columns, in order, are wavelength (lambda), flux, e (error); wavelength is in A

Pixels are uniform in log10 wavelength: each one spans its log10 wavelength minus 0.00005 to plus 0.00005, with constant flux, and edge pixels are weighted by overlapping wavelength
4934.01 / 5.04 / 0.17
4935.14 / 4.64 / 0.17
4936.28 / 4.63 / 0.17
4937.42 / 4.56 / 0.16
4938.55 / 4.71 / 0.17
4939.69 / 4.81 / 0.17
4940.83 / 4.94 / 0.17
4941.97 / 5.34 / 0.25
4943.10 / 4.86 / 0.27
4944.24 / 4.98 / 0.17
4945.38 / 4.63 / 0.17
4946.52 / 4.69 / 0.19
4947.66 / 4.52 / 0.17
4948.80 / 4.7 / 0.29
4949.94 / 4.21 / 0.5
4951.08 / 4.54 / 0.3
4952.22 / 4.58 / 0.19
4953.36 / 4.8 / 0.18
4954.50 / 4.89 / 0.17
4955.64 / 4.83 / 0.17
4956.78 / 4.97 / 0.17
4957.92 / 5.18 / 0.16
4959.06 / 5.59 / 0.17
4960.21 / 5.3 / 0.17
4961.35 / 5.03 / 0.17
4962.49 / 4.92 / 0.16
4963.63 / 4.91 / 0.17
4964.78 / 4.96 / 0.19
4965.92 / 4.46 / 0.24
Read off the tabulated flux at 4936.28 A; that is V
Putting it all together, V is 4.63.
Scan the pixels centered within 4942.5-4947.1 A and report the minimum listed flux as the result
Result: 4.63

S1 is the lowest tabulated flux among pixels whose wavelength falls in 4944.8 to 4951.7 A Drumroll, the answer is 4.21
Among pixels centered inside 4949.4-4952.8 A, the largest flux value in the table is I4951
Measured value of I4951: 4.58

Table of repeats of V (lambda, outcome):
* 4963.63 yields 4.91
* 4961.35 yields 5.03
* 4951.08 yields 4.54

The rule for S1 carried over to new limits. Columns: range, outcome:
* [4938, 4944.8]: 4.71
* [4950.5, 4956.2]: 4.54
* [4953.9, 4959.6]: 4.83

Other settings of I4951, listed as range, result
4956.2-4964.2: 5.59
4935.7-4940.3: 4.81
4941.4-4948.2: 5.34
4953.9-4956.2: 4.89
